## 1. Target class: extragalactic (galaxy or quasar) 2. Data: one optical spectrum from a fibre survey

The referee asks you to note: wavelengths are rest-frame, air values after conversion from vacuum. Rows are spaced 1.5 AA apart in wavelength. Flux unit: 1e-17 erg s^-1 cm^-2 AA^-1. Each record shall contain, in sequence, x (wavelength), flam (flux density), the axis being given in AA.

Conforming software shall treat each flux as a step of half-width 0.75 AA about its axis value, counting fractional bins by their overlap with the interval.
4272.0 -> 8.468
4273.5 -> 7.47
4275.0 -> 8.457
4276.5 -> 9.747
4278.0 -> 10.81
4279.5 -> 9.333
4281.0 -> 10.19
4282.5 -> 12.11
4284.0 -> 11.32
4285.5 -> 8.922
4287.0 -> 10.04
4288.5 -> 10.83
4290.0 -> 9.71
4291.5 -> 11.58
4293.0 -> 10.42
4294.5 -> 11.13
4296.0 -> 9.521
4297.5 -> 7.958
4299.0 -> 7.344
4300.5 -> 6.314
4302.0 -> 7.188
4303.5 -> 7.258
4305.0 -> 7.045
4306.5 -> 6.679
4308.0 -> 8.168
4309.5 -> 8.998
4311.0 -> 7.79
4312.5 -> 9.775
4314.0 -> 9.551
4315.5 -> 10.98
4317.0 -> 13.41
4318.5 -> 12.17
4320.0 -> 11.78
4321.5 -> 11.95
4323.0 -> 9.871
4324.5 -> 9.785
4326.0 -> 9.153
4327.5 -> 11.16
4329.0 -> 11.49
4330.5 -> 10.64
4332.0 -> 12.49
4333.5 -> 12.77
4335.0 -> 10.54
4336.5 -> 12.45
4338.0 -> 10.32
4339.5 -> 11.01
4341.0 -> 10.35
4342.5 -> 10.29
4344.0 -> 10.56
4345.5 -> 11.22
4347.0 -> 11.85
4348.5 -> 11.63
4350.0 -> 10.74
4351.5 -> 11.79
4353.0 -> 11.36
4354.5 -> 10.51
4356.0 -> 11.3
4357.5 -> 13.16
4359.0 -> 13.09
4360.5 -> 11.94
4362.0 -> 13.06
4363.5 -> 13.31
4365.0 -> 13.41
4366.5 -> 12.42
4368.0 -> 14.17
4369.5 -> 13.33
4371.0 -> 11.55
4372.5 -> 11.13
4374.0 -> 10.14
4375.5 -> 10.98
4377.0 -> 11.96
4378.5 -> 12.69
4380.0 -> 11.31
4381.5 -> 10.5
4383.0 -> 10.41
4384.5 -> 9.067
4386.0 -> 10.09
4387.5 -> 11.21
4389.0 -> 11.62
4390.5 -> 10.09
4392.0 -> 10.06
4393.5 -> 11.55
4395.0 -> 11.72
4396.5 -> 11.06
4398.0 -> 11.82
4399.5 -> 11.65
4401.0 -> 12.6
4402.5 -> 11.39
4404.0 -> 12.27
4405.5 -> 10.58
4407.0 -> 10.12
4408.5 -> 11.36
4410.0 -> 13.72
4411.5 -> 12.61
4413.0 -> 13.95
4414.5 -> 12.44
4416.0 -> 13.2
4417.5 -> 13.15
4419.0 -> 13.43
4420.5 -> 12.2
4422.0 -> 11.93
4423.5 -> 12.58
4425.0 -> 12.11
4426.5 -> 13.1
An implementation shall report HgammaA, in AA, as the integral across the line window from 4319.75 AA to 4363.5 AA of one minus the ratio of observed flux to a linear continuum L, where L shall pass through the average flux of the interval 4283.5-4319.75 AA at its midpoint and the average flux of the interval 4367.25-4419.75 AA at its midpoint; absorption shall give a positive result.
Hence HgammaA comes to -4.1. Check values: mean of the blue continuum 9.36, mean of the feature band 11.3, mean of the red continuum 11.7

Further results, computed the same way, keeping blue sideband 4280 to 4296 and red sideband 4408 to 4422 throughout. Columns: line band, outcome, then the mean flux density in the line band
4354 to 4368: -0.8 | 12.6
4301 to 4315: 3.7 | 8.07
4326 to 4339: 0.0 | 11.3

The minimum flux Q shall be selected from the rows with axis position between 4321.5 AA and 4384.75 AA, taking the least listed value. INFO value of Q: 9.067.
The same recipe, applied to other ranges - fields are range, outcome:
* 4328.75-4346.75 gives 10.29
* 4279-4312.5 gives 6.314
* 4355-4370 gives 11.3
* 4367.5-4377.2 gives 10.14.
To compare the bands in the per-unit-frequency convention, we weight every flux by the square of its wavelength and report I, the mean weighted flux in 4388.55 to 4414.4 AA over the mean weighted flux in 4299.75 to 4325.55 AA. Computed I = 1.30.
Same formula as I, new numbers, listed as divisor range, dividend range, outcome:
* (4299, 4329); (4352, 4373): 1.35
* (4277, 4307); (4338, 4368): 1.30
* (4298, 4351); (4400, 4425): 1.27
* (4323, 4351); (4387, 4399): 1.04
